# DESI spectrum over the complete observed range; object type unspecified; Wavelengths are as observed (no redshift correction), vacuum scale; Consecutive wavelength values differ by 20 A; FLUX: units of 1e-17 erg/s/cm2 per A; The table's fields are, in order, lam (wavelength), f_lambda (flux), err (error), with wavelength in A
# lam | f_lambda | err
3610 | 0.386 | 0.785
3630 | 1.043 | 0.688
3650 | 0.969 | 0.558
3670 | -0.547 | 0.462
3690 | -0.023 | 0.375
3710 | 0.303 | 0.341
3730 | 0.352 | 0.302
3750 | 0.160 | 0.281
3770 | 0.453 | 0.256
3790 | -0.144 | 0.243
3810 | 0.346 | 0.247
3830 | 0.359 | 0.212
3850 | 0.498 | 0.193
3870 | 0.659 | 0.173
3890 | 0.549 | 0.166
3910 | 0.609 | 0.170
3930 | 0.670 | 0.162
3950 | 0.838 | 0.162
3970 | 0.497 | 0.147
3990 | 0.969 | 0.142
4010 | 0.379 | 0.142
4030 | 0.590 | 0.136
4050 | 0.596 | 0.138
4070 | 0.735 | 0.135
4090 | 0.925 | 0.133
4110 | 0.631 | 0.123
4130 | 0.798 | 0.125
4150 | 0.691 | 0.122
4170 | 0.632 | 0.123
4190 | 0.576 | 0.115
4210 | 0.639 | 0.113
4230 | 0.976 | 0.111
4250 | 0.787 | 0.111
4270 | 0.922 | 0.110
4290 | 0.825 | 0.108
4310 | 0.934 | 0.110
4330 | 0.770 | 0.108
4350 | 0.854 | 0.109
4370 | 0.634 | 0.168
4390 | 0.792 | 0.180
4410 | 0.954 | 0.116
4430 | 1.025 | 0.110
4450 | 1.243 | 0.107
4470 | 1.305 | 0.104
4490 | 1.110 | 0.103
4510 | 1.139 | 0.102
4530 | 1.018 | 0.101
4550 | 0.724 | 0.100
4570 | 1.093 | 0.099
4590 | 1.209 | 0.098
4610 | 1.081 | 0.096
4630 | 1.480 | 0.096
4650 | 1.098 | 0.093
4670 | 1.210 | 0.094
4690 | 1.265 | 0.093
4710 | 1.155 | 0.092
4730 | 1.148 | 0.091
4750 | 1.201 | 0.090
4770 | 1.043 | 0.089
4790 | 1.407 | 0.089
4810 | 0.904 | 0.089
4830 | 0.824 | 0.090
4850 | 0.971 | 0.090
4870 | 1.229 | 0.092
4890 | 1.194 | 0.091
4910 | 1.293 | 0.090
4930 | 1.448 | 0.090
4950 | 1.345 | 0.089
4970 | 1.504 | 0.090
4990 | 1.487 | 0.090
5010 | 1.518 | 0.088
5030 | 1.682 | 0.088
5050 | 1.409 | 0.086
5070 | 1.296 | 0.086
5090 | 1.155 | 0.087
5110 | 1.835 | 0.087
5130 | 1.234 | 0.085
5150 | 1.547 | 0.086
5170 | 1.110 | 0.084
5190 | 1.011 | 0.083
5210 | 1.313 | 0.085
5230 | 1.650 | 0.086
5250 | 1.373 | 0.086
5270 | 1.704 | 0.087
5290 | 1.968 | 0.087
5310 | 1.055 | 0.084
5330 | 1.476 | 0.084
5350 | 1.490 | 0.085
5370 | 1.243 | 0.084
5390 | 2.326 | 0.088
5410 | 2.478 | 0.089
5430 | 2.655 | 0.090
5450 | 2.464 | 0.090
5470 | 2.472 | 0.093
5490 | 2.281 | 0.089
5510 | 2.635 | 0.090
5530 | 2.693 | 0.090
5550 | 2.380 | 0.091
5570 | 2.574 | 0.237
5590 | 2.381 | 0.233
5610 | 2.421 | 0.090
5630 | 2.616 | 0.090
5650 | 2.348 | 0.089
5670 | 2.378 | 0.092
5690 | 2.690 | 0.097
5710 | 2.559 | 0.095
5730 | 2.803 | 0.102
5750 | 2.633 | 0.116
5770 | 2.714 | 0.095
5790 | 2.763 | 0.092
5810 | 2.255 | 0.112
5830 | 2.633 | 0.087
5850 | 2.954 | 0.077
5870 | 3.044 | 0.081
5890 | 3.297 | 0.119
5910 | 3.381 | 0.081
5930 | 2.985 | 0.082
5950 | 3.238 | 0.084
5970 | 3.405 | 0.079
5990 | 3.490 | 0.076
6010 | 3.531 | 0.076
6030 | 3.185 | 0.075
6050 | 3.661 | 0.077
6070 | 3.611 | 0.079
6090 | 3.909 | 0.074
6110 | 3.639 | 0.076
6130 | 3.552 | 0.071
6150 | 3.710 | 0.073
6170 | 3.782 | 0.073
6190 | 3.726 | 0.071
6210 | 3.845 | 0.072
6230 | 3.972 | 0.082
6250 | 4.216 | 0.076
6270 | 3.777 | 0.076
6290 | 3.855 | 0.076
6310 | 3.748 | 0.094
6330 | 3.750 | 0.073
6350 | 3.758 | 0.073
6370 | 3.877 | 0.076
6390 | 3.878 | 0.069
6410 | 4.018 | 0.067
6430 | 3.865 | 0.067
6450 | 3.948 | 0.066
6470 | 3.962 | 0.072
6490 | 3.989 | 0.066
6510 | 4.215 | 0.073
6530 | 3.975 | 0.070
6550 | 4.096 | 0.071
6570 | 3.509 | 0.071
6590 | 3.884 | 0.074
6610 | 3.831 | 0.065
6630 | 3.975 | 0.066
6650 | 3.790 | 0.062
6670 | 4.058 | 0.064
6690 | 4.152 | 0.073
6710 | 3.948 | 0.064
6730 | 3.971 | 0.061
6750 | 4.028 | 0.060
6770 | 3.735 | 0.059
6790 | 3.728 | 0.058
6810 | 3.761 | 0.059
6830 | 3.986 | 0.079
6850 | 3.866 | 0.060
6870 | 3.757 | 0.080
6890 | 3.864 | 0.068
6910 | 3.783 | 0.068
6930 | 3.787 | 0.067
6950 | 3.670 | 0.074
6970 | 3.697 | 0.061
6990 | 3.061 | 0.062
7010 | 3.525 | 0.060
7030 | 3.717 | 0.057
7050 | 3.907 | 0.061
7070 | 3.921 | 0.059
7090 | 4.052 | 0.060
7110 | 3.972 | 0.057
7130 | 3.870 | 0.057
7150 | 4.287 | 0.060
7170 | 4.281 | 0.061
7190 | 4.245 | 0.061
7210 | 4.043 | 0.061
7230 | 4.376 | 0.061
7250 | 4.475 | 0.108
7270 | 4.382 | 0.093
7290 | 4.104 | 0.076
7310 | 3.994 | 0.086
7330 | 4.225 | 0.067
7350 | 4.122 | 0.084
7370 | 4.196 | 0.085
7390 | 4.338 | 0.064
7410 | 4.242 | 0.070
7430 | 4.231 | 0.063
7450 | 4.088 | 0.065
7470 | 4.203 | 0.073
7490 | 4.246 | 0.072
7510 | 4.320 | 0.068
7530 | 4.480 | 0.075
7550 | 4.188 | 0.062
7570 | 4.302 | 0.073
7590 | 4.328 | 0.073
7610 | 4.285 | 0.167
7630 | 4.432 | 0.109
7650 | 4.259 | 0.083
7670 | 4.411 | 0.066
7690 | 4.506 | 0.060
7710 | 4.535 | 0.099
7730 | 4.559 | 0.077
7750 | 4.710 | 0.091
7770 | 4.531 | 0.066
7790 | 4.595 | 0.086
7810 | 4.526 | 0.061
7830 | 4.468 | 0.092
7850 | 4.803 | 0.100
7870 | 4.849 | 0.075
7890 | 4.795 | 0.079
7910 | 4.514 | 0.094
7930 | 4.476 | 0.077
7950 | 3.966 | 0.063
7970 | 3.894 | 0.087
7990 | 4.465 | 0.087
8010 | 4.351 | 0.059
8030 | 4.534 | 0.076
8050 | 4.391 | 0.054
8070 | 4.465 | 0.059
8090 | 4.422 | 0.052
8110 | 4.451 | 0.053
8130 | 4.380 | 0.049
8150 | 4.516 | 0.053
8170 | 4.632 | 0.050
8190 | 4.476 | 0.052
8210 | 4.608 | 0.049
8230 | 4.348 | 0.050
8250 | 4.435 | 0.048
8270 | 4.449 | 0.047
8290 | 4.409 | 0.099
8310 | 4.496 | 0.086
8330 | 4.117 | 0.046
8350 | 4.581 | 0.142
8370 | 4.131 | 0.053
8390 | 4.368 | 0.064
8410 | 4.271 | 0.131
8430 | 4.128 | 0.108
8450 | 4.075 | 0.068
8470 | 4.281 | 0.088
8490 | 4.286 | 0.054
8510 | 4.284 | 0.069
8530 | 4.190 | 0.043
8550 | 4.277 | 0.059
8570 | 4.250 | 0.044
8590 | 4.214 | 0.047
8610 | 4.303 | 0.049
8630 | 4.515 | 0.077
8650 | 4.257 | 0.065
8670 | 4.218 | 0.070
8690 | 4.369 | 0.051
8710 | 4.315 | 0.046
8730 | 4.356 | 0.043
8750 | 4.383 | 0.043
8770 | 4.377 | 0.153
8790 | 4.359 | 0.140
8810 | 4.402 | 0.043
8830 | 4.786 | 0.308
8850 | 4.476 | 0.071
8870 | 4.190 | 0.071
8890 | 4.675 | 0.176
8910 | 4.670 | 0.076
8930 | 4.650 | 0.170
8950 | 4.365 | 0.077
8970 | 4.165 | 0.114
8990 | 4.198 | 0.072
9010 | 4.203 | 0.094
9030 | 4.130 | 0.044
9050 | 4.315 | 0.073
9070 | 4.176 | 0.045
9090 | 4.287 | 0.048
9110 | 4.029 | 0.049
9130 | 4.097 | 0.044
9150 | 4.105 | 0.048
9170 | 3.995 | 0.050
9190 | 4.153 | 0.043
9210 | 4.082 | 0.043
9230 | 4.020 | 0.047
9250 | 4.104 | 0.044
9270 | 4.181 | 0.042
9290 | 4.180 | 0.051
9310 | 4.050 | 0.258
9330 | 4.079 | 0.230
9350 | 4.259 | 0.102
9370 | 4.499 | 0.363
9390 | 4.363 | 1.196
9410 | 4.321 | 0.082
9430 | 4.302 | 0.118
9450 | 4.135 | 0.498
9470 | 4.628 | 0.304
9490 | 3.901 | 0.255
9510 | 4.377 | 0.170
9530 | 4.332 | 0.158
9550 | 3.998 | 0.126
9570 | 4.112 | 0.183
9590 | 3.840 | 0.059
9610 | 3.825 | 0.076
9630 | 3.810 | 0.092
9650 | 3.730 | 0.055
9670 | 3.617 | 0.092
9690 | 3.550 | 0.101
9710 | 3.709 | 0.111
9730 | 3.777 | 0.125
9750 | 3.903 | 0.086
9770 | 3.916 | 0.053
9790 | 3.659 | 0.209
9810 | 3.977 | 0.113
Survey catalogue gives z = 0.351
